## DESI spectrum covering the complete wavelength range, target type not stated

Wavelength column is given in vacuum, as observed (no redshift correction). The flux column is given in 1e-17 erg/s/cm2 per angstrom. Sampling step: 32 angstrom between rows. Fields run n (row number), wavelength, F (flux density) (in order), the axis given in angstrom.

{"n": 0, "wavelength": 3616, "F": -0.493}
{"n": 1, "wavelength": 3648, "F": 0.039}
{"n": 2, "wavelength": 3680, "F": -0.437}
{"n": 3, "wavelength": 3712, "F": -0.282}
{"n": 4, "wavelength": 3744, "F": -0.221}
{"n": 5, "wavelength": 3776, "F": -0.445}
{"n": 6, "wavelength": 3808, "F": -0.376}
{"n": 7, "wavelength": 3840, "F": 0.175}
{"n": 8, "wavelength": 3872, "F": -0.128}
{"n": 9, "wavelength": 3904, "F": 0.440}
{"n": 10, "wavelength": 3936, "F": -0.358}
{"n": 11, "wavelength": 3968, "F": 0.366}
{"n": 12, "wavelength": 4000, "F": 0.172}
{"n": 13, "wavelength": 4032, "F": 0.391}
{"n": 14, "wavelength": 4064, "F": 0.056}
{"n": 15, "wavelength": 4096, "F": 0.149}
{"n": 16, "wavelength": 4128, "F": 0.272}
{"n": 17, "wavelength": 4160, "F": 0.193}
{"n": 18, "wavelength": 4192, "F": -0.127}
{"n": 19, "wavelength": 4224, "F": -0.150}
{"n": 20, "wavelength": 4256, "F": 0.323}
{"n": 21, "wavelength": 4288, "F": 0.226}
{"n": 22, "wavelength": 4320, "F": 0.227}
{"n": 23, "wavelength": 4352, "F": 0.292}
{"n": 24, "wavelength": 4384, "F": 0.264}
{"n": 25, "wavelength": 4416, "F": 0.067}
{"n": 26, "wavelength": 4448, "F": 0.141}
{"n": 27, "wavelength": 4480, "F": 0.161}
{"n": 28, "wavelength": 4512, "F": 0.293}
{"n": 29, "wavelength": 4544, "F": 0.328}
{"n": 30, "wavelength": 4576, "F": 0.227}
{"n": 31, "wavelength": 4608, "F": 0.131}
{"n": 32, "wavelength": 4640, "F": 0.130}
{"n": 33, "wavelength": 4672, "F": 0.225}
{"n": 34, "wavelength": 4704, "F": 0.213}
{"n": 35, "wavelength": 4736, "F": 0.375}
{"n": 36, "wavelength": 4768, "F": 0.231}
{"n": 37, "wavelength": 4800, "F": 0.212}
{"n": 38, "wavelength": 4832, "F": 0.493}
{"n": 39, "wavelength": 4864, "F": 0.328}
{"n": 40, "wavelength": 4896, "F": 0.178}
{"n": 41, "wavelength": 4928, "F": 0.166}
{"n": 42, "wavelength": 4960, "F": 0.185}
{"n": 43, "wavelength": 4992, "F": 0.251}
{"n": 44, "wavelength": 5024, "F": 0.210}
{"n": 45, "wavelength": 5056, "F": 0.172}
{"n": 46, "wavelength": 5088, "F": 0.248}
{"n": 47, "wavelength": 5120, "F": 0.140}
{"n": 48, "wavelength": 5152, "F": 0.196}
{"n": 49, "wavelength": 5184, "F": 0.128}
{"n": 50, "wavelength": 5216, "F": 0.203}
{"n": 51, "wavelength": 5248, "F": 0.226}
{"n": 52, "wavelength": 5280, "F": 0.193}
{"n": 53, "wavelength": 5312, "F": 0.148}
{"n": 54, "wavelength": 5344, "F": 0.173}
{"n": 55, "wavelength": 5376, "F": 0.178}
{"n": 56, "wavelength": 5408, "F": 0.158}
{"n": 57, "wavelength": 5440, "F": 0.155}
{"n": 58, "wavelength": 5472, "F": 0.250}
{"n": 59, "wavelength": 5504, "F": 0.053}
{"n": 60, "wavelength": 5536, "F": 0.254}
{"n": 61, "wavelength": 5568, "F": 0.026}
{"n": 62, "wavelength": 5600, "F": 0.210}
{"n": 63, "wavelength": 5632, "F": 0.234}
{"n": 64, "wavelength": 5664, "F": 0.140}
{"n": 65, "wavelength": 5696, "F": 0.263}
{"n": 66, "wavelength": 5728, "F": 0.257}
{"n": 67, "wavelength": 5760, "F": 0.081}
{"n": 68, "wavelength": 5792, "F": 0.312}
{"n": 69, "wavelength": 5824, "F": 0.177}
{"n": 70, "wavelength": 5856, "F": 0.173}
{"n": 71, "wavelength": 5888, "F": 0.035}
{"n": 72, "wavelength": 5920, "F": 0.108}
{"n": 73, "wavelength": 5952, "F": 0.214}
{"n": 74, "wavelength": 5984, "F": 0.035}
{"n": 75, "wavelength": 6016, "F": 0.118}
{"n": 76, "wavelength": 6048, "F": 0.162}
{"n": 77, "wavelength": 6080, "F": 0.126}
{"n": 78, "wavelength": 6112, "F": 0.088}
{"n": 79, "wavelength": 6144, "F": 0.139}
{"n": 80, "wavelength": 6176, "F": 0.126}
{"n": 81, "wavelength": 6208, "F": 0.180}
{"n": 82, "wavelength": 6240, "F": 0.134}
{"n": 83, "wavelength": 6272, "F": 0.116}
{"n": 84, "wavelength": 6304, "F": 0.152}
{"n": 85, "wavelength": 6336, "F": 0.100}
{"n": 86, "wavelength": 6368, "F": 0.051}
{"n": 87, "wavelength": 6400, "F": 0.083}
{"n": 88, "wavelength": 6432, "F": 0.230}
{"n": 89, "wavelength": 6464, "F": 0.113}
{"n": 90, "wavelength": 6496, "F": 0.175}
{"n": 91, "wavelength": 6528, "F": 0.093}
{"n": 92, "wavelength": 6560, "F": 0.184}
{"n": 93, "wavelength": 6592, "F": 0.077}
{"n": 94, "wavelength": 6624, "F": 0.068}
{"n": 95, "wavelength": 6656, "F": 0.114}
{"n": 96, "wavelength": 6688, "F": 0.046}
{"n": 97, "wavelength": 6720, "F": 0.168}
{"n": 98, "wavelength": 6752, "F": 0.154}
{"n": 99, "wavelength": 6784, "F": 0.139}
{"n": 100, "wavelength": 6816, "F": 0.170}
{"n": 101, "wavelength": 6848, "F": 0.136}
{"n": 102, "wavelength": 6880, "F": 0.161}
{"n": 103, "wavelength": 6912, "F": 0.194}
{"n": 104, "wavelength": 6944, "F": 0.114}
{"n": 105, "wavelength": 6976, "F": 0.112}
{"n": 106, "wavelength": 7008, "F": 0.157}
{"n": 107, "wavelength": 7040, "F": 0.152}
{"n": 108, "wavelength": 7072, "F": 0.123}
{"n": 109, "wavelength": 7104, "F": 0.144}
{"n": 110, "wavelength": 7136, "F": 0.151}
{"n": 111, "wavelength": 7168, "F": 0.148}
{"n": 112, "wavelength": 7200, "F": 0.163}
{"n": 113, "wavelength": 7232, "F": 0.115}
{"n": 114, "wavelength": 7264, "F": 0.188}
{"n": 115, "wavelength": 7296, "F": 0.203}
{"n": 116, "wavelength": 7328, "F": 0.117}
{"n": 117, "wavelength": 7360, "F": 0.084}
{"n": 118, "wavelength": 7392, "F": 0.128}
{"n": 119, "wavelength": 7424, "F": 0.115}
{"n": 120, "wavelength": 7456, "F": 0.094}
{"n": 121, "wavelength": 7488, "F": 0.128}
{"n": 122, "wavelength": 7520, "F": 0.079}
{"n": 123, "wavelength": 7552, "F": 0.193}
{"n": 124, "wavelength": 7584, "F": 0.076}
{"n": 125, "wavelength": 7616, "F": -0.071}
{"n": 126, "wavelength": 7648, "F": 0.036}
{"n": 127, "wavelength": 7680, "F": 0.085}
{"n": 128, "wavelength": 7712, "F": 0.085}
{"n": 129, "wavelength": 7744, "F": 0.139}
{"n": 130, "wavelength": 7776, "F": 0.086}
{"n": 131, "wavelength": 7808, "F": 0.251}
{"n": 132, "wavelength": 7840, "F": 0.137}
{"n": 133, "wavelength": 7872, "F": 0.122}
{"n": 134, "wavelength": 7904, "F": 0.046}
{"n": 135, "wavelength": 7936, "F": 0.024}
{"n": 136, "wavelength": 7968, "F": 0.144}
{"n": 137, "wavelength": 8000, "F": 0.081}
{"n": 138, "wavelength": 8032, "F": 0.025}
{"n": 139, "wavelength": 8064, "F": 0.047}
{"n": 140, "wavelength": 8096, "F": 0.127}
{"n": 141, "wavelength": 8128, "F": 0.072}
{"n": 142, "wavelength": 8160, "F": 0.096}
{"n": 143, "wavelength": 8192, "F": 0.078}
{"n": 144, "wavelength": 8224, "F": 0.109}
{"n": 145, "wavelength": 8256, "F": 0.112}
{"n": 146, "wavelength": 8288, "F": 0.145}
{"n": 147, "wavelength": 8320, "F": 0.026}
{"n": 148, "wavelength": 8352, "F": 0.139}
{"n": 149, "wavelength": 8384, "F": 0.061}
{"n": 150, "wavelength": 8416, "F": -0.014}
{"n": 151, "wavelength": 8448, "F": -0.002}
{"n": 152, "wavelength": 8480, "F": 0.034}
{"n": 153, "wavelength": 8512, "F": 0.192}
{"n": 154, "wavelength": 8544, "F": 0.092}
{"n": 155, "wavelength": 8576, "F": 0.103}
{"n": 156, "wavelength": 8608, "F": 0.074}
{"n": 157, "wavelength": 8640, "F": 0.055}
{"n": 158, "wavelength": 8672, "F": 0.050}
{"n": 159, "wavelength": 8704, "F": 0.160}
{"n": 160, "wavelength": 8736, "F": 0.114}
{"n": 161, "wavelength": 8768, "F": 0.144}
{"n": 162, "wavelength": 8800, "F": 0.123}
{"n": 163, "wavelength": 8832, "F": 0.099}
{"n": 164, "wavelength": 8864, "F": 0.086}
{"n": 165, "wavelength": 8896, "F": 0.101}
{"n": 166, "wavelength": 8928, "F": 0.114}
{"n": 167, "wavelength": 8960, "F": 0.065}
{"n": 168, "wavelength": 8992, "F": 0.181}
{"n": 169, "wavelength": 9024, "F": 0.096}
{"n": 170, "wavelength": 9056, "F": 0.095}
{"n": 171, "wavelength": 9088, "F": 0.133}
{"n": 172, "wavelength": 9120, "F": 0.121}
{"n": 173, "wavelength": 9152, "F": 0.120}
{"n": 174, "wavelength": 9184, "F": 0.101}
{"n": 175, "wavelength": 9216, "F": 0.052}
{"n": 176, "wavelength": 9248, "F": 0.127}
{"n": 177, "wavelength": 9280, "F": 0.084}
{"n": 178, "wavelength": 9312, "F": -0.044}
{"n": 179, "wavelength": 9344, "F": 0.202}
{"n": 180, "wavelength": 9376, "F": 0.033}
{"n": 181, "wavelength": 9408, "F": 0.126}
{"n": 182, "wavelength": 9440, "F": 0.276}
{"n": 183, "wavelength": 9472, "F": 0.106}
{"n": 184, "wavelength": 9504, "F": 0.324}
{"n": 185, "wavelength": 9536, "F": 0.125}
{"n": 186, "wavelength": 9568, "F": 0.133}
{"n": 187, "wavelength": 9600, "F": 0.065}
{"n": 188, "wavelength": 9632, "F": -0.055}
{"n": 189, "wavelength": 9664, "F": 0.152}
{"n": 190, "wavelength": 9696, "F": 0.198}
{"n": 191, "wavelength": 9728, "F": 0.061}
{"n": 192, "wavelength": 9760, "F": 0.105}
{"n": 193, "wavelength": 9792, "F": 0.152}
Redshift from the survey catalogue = 0.297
